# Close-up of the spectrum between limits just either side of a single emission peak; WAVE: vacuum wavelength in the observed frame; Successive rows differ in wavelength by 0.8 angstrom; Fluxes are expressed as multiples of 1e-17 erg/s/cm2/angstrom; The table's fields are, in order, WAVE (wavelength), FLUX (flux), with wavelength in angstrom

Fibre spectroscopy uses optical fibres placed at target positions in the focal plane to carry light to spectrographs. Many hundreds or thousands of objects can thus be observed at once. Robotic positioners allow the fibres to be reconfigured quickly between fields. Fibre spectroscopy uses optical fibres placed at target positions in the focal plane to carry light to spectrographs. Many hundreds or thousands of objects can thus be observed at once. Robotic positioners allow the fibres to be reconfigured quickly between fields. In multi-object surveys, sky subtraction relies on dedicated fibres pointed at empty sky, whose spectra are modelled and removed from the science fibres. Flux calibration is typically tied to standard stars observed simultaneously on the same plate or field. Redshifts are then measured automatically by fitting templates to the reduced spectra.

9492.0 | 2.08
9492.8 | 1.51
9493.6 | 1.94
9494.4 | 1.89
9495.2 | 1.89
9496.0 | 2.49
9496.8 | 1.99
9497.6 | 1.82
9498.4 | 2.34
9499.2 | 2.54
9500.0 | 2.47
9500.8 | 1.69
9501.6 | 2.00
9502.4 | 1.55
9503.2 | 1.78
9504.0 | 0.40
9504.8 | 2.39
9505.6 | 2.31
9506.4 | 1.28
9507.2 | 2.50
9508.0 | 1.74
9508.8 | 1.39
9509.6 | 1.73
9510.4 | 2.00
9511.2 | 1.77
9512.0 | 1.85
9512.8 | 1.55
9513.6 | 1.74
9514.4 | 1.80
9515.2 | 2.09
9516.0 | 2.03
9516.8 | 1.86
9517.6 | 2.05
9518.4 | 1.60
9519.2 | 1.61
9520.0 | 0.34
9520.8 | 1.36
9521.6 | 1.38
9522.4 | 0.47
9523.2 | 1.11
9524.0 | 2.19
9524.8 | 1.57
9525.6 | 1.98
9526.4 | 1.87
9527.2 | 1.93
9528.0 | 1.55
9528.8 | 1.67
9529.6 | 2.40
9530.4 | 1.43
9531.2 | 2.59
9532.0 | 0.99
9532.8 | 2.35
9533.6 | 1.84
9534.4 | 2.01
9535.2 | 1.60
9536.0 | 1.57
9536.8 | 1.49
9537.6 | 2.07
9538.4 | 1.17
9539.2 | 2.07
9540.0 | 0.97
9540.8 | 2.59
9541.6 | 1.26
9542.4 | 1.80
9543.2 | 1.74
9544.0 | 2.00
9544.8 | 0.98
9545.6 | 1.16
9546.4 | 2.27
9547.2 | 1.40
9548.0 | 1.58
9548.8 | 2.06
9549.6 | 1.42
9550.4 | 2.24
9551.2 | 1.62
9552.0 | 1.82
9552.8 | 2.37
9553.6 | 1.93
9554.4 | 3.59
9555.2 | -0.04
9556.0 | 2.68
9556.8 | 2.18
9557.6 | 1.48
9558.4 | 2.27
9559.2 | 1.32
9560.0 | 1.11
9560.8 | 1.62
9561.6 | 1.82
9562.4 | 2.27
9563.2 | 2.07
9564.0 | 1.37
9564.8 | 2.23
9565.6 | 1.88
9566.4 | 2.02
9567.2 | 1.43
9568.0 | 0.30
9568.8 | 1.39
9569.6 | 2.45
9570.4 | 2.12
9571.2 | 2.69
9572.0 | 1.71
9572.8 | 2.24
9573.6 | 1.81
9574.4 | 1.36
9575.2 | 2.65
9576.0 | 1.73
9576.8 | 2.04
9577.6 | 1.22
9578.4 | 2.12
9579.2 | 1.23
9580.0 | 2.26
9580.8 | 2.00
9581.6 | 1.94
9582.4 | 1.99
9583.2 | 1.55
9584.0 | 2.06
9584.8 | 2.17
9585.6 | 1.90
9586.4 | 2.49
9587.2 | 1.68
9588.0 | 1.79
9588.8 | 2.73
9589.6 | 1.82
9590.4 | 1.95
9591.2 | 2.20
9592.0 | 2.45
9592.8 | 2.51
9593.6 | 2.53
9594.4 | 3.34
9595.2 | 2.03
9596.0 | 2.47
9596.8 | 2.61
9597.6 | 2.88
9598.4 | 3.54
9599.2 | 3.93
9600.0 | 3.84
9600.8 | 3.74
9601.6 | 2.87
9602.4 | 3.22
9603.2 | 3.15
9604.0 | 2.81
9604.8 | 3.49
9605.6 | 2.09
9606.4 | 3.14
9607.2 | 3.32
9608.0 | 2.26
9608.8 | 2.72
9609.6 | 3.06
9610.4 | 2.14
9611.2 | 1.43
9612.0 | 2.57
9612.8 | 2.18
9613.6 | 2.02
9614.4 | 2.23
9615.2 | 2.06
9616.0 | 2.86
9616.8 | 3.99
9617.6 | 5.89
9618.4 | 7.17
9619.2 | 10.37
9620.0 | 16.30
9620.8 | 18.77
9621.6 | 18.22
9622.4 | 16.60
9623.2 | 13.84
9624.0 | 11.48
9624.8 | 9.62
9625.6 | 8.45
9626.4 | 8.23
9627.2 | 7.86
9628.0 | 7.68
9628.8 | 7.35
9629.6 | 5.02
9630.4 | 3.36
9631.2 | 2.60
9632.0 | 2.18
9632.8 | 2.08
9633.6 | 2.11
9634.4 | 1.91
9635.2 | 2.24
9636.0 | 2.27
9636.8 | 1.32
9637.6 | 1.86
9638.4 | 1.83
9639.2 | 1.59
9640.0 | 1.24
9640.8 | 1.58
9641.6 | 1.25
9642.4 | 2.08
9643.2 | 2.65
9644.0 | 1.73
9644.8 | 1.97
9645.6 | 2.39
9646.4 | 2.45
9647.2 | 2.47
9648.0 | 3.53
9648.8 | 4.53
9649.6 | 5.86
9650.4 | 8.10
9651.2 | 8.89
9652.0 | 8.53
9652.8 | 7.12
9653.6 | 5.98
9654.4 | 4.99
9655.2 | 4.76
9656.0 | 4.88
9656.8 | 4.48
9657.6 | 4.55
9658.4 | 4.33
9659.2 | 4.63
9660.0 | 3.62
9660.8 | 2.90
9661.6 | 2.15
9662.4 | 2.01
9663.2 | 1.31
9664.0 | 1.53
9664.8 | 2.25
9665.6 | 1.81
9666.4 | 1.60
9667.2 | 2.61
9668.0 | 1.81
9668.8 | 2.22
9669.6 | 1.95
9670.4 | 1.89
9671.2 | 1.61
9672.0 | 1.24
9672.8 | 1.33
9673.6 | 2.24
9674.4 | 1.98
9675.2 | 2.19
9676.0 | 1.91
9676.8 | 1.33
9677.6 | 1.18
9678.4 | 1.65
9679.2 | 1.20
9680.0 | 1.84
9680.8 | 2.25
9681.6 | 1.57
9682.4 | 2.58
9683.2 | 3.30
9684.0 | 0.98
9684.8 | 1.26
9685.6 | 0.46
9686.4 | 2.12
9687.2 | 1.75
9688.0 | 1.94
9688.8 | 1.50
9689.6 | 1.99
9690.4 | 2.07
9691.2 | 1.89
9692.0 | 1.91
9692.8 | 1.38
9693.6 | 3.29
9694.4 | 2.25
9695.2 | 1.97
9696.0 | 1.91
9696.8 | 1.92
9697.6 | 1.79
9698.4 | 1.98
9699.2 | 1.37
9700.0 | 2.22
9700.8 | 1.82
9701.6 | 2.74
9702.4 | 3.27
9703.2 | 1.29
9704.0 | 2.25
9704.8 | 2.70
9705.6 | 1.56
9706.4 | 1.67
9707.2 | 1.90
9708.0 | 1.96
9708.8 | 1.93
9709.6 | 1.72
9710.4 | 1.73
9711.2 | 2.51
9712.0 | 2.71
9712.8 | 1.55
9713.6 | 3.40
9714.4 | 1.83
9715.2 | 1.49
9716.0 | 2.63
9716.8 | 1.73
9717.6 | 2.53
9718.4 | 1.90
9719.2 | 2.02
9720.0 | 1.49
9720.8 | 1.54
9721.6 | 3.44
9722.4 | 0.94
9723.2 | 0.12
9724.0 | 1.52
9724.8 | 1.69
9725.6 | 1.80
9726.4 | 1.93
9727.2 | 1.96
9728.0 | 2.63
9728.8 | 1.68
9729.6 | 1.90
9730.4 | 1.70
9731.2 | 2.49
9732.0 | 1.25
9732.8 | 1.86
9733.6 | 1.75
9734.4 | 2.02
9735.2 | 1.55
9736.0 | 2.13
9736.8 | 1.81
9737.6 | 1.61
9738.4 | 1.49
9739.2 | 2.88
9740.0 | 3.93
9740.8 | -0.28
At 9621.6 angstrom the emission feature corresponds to H-alpha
